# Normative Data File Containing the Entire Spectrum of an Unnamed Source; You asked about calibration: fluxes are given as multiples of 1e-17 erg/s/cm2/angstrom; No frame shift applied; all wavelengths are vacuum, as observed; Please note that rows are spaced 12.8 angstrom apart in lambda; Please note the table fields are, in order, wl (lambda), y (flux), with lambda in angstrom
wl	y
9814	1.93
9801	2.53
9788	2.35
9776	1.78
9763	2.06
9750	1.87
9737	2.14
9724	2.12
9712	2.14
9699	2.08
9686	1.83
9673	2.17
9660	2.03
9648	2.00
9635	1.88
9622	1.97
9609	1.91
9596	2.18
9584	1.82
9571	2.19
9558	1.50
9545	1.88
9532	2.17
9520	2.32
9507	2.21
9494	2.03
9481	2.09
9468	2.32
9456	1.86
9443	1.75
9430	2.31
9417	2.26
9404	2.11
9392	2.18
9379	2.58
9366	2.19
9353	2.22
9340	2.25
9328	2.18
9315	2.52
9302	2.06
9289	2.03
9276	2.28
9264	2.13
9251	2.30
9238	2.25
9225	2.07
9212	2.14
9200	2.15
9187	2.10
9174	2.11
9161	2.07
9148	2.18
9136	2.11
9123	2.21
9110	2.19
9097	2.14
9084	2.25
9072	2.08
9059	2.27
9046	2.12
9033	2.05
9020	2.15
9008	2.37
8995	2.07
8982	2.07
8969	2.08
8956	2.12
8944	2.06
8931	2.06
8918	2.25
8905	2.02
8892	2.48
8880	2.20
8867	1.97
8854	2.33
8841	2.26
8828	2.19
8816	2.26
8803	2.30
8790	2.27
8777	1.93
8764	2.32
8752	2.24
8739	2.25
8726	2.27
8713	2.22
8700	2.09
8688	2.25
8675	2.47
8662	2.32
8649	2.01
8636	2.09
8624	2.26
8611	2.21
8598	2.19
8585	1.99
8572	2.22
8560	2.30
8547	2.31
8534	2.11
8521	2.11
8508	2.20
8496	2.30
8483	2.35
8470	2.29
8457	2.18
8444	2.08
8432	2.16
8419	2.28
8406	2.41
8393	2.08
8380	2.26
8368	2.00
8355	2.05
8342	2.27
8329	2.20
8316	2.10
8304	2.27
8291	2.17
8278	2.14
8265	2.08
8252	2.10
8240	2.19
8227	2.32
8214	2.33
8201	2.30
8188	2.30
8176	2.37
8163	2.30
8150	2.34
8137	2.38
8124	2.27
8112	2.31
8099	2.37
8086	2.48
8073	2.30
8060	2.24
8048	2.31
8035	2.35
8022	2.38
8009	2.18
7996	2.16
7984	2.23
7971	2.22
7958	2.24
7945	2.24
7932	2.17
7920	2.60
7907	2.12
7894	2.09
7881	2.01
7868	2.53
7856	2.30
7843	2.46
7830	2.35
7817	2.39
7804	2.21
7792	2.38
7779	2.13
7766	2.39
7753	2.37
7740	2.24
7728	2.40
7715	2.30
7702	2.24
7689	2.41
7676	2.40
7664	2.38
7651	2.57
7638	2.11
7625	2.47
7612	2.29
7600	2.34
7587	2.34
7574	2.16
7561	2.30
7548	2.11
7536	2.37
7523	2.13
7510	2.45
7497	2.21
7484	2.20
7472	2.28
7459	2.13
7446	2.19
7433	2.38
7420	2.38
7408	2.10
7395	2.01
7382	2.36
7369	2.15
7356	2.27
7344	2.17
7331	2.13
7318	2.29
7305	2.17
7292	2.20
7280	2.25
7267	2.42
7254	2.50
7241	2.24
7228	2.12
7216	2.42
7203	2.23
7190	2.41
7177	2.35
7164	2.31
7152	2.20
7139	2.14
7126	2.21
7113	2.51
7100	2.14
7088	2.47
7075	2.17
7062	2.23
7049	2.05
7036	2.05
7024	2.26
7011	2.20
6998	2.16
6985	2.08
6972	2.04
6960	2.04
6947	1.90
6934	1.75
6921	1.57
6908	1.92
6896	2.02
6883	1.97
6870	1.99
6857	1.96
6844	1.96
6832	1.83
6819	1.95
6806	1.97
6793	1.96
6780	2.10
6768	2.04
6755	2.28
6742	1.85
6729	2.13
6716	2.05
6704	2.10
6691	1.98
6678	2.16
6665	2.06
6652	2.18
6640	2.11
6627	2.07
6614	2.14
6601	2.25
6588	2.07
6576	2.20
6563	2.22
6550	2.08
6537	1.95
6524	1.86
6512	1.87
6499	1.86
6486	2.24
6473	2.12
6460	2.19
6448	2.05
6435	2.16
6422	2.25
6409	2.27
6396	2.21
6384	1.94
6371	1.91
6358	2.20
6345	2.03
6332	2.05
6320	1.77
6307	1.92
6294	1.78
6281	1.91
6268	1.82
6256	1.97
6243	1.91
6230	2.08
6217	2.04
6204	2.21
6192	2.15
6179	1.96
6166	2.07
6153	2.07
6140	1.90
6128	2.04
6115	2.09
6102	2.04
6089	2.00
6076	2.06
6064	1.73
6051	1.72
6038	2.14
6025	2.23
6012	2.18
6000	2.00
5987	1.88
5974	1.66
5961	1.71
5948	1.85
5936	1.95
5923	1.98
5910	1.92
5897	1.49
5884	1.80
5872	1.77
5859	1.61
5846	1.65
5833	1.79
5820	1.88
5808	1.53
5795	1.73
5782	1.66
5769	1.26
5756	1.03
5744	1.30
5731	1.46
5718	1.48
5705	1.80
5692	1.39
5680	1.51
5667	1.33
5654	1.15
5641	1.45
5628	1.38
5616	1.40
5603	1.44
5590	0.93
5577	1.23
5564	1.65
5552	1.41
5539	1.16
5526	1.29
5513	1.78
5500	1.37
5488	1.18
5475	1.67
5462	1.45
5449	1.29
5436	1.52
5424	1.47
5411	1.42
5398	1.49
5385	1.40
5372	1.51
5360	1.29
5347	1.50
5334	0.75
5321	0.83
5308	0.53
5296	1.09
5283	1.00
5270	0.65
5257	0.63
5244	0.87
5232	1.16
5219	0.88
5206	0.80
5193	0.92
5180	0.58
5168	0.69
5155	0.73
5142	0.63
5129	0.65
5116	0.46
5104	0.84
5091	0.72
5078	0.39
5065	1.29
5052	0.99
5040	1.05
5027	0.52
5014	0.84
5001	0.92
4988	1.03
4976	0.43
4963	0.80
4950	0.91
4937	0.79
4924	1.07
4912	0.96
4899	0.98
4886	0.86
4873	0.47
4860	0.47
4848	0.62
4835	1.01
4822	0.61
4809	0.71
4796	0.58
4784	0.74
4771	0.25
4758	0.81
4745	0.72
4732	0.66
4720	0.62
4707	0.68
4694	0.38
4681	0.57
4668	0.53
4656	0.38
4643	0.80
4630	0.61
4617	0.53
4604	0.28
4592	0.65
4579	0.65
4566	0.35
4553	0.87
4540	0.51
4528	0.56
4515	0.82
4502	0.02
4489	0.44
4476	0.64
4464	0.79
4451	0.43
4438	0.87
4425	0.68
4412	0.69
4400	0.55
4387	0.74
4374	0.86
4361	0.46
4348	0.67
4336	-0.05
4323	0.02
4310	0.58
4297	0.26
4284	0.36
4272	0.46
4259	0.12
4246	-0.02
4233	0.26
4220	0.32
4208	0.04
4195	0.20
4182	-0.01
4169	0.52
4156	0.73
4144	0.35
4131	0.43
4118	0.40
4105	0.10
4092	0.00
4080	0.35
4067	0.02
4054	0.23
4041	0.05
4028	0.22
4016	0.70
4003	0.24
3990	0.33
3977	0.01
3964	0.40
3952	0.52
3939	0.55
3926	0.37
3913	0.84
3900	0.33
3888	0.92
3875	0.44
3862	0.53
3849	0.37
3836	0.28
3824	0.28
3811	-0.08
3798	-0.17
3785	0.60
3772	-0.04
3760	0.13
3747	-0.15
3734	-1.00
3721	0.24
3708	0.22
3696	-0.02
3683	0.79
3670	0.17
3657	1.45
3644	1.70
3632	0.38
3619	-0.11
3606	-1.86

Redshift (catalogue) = 0.338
